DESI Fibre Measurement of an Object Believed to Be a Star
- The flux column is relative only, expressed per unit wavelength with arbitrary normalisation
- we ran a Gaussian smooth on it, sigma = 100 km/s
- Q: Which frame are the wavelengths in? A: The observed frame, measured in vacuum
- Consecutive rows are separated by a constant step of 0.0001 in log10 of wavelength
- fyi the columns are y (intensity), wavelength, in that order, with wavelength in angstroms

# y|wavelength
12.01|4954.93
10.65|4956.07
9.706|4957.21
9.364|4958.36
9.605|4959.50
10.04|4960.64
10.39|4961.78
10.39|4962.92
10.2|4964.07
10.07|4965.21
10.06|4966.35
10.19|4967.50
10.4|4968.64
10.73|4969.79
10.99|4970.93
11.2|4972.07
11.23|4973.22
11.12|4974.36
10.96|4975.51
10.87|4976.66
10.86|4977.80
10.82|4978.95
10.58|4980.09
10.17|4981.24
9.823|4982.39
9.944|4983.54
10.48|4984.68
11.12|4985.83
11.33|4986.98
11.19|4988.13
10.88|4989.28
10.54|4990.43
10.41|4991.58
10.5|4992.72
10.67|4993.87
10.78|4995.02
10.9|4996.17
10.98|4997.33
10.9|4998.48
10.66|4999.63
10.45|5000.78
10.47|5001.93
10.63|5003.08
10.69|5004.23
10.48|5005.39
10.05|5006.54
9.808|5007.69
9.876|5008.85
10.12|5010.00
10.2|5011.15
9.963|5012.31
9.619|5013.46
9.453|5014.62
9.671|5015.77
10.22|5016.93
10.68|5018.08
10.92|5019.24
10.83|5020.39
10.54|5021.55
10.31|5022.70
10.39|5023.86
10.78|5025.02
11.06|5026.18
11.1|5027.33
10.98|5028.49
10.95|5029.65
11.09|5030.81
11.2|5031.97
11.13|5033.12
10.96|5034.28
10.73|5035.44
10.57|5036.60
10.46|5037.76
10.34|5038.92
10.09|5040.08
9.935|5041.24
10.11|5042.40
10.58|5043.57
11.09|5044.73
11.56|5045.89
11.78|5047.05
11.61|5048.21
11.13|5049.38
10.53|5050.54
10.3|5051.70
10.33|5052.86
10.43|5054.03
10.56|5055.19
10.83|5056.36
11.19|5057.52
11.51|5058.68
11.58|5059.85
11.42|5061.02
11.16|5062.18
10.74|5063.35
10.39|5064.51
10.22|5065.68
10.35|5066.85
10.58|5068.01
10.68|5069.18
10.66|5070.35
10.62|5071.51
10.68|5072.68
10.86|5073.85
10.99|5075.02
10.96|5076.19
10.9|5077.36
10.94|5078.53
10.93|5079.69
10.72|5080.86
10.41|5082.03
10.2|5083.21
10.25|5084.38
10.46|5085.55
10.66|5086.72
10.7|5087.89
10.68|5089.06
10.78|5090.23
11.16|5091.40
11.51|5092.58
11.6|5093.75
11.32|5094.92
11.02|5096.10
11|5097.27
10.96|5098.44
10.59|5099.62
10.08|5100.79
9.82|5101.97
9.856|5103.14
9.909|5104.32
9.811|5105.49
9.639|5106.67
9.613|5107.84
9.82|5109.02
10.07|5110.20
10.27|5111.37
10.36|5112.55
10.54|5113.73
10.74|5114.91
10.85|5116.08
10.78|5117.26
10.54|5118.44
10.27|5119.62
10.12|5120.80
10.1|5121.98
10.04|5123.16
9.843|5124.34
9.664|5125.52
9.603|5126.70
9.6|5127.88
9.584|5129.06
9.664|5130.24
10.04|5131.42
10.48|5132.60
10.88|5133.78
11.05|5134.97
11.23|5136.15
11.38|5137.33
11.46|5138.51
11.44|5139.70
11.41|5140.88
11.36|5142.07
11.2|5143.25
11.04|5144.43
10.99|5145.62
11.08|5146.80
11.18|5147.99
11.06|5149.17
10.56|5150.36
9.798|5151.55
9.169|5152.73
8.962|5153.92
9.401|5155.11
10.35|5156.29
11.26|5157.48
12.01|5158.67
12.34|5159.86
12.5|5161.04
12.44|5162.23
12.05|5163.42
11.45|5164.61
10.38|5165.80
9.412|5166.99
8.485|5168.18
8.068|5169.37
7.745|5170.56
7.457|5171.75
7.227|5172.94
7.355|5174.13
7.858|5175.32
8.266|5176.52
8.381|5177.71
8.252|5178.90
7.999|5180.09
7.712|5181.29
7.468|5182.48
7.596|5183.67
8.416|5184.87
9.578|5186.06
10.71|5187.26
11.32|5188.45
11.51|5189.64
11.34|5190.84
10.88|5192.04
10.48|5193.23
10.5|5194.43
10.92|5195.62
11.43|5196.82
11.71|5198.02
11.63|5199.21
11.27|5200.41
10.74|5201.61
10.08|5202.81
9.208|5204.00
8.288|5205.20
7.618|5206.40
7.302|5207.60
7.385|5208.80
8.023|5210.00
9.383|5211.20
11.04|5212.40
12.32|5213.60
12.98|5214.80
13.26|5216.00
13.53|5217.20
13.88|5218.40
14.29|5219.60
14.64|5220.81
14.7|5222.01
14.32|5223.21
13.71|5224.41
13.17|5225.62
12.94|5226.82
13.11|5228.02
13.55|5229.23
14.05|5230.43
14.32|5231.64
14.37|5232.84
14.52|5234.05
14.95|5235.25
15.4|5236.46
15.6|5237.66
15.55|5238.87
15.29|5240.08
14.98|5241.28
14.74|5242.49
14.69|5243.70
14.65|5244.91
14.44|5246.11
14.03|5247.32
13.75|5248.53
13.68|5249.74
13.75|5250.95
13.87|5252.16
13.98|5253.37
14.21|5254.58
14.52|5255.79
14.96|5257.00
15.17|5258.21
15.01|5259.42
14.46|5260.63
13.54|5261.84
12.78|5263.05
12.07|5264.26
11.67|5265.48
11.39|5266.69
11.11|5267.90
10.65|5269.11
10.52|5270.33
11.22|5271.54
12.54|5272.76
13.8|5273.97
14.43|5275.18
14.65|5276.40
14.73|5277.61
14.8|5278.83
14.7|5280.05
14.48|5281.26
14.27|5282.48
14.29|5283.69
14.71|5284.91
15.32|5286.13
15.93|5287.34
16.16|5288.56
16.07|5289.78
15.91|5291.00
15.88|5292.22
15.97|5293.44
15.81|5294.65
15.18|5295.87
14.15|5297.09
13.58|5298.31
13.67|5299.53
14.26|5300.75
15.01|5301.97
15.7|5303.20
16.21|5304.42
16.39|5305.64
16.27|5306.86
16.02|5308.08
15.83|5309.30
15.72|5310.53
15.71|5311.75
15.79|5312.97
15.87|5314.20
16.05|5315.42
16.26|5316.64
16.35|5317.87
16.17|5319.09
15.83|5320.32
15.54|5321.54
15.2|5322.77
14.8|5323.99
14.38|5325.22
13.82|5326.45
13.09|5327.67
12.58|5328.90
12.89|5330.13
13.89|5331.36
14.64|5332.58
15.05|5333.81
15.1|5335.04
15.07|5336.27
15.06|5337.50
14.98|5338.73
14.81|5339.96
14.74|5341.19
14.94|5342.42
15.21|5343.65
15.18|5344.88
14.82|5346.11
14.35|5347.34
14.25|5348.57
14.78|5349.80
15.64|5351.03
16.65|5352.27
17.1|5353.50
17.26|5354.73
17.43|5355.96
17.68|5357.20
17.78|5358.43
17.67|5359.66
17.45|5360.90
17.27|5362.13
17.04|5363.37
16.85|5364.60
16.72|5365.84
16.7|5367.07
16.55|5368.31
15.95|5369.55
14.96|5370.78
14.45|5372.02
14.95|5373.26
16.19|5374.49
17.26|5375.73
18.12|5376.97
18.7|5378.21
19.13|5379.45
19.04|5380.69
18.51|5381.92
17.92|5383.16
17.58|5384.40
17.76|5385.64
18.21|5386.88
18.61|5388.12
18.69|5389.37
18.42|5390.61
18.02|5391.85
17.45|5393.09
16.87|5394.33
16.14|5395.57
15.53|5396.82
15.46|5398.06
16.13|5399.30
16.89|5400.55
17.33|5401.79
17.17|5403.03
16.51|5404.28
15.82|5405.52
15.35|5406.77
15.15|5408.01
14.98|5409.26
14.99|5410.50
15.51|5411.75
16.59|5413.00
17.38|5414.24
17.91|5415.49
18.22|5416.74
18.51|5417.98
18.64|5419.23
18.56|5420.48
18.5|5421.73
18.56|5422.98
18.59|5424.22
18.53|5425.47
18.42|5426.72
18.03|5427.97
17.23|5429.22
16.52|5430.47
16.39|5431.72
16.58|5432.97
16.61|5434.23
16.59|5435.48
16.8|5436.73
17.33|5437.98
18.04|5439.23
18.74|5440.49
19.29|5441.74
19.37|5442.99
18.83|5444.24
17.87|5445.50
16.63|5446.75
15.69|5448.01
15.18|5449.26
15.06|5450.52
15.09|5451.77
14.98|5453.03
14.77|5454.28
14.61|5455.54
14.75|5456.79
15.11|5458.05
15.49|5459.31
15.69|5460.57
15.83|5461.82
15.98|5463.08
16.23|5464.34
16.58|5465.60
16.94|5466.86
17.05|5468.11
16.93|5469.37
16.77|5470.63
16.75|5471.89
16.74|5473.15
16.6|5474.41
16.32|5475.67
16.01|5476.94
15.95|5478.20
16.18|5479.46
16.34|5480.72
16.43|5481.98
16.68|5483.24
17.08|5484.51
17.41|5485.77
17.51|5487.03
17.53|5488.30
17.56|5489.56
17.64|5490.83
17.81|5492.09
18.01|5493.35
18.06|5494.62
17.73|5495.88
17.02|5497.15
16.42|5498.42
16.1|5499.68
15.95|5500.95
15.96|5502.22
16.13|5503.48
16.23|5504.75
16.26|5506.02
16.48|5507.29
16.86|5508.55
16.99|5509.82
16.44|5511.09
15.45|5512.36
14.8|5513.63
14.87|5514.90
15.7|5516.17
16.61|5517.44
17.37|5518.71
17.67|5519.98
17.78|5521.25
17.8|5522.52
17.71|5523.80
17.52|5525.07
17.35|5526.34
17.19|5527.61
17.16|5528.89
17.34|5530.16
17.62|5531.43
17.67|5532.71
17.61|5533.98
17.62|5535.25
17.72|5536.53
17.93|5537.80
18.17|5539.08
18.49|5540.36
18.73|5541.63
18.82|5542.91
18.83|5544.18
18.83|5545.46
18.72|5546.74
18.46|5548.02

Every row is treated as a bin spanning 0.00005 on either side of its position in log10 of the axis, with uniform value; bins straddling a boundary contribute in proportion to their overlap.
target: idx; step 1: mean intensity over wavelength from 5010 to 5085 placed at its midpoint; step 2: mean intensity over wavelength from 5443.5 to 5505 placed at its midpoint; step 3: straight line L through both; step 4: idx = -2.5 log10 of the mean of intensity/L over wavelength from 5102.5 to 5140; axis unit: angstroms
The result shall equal 0.14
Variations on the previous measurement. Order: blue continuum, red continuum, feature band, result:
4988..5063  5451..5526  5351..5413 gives -0.12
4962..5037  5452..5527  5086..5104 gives 0.09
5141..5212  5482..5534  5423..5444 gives -0.16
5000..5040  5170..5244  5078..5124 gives 0.04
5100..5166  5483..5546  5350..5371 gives -0.16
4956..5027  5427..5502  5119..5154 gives 0.18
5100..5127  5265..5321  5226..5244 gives -0.10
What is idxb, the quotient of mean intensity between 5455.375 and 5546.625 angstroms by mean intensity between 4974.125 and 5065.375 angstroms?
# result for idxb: 1.59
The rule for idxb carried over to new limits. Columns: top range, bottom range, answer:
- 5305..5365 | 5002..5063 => 1.46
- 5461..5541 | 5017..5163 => 1.58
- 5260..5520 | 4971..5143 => 1.51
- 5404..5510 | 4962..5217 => 1.61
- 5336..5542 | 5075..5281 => 1.48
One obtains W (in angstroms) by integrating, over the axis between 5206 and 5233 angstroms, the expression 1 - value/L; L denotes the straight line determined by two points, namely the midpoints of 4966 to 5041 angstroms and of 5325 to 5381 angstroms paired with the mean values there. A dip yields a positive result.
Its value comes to 2.9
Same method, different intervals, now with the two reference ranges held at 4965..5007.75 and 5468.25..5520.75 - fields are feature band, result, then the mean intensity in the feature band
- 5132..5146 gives 1.5 angstroms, 11.2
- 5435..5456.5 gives -0.9 angstroms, 16.7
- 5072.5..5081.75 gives 0.7 angstroms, 10.9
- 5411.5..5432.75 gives -2.7 angstroms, 17.8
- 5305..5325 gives -1.8 angstroms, 15.8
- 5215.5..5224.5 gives -0.4 angstroms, 14.1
